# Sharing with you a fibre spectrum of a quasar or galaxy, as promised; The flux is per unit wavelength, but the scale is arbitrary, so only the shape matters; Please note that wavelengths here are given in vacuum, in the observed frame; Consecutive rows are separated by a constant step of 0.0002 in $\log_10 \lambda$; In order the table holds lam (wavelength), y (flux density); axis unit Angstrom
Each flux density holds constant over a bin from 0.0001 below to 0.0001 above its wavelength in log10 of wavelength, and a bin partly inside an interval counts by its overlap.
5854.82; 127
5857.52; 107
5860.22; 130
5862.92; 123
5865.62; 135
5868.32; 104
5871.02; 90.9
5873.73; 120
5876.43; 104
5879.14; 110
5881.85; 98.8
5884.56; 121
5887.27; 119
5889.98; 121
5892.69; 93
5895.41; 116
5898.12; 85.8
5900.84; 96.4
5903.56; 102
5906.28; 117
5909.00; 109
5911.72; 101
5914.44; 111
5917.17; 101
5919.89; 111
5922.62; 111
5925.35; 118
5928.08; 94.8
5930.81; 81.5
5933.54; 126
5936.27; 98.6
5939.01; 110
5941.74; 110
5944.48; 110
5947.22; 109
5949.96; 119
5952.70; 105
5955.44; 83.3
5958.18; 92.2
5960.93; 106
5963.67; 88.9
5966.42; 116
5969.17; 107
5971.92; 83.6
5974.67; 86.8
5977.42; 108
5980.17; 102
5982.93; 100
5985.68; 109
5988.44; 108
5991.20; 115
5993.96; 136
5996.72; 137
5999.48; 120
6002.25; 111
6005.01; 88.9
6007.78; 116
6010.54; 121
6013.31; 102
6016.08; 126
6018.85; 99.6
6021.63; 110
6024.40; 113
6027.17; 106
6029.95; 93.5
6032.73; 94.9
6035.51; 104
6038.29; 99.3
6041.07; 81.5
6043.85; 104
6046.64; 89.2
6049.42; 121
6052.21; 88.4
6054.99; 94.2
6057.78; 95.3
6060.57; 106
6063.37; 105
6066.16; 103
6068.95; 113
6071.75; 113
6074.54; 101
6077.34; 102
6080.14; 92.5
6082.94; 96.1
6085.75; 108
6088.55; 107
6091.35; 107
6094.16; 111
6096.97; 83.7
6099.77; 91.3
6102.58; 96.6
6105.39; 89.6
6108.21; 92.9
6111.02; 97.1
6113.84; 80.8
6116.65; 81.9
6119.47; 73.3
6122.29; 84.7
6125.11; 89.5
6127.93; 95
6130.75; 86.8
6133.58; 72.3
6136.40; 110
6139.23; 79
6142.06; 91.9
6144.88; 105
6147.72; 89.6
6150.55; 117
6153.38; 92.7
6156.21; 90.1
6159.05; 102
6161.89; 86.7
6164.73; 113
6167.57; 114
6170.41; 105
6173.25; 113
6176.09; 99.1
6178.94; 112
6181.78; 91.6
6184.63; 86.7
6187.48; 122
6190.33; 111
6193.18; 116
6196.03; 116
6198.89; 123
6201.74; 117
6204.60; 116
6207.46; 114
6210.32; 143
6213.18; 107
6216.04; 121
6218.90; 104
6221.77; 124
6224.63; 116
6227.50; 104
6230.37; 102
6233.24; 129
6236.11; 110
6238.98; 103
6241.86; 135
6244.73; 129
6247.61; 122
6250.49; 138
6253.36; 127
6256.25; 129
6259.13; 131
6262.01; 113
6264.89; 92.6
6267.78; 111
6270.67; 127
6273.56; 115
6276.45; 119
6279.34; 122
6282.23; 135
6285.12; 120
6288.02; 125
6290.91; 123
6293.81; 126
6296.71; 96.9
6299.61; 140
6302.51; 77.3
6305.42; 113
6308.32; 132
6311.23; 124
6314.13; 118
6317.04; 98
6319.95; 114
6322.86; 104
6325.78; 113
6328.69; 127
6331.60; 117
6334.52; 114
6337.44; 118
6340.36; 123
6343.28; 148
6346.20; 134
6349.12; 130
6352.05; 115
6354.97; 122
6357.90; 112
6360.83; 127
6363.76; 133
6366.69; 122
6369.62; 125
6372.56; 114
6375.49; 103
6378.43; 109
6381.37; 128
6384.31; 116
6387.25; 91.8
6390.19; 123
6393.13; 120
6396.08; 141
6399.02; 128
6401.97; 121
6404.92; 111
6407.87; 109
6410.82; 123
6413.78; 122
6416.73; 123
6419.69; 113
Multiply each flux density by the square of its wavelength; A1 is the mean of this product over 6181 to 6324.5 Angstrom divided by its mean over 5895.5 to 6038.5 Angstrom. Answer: 1.2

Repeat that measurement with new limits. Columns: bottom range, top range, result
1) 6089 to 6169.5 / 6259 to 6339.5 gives 1.31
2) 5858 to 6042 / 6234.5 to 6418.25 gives 1.26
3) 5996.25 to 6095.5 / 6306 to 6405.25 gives 1.27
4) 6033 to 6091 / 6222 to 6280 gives 1.25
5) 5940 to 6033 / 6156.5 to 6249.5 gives 1.13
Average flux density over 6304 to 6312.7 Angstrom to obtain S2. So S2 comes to 123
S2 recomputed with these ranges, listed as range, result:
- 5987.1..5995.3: 120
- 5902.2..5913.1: 107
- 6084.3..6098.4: 103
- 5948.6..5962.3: 101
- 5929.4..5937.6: 102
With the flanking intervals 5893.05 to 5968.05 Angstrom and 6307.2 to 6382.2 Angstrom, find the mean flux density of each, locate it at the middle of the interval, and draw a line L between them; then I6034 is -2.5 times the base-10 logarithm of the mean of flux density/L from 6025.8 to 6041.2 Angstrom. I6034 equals 0.11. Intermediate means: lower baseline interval 105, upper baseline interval 120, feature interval 97.7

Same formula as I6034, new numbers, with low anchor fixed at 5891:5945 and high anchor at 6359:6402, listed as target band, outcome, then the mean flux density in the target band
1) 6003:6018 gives -0.02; 110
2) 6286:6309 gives 0.01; 116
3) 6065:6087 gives 0.07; 104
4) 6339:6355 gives -0.09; 129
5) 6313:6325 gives 0.09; 108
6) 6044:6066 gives 0.10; 100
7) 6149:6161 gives 0.13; 99.7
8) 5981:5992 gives 0.00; 107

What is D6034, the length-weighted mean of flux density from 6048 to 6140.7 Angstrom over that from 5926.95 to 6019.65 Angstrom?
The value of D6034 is 0.90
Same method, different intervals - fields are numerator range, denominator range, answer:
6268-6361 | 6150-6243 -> 1.08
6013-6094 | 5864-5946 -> 0.95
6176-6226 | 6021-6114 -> 1.14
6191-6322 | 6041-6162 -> 1.23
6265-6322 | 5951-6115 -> 1.14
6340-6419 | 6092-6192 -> 1.26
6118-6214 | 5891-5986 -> 0.99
